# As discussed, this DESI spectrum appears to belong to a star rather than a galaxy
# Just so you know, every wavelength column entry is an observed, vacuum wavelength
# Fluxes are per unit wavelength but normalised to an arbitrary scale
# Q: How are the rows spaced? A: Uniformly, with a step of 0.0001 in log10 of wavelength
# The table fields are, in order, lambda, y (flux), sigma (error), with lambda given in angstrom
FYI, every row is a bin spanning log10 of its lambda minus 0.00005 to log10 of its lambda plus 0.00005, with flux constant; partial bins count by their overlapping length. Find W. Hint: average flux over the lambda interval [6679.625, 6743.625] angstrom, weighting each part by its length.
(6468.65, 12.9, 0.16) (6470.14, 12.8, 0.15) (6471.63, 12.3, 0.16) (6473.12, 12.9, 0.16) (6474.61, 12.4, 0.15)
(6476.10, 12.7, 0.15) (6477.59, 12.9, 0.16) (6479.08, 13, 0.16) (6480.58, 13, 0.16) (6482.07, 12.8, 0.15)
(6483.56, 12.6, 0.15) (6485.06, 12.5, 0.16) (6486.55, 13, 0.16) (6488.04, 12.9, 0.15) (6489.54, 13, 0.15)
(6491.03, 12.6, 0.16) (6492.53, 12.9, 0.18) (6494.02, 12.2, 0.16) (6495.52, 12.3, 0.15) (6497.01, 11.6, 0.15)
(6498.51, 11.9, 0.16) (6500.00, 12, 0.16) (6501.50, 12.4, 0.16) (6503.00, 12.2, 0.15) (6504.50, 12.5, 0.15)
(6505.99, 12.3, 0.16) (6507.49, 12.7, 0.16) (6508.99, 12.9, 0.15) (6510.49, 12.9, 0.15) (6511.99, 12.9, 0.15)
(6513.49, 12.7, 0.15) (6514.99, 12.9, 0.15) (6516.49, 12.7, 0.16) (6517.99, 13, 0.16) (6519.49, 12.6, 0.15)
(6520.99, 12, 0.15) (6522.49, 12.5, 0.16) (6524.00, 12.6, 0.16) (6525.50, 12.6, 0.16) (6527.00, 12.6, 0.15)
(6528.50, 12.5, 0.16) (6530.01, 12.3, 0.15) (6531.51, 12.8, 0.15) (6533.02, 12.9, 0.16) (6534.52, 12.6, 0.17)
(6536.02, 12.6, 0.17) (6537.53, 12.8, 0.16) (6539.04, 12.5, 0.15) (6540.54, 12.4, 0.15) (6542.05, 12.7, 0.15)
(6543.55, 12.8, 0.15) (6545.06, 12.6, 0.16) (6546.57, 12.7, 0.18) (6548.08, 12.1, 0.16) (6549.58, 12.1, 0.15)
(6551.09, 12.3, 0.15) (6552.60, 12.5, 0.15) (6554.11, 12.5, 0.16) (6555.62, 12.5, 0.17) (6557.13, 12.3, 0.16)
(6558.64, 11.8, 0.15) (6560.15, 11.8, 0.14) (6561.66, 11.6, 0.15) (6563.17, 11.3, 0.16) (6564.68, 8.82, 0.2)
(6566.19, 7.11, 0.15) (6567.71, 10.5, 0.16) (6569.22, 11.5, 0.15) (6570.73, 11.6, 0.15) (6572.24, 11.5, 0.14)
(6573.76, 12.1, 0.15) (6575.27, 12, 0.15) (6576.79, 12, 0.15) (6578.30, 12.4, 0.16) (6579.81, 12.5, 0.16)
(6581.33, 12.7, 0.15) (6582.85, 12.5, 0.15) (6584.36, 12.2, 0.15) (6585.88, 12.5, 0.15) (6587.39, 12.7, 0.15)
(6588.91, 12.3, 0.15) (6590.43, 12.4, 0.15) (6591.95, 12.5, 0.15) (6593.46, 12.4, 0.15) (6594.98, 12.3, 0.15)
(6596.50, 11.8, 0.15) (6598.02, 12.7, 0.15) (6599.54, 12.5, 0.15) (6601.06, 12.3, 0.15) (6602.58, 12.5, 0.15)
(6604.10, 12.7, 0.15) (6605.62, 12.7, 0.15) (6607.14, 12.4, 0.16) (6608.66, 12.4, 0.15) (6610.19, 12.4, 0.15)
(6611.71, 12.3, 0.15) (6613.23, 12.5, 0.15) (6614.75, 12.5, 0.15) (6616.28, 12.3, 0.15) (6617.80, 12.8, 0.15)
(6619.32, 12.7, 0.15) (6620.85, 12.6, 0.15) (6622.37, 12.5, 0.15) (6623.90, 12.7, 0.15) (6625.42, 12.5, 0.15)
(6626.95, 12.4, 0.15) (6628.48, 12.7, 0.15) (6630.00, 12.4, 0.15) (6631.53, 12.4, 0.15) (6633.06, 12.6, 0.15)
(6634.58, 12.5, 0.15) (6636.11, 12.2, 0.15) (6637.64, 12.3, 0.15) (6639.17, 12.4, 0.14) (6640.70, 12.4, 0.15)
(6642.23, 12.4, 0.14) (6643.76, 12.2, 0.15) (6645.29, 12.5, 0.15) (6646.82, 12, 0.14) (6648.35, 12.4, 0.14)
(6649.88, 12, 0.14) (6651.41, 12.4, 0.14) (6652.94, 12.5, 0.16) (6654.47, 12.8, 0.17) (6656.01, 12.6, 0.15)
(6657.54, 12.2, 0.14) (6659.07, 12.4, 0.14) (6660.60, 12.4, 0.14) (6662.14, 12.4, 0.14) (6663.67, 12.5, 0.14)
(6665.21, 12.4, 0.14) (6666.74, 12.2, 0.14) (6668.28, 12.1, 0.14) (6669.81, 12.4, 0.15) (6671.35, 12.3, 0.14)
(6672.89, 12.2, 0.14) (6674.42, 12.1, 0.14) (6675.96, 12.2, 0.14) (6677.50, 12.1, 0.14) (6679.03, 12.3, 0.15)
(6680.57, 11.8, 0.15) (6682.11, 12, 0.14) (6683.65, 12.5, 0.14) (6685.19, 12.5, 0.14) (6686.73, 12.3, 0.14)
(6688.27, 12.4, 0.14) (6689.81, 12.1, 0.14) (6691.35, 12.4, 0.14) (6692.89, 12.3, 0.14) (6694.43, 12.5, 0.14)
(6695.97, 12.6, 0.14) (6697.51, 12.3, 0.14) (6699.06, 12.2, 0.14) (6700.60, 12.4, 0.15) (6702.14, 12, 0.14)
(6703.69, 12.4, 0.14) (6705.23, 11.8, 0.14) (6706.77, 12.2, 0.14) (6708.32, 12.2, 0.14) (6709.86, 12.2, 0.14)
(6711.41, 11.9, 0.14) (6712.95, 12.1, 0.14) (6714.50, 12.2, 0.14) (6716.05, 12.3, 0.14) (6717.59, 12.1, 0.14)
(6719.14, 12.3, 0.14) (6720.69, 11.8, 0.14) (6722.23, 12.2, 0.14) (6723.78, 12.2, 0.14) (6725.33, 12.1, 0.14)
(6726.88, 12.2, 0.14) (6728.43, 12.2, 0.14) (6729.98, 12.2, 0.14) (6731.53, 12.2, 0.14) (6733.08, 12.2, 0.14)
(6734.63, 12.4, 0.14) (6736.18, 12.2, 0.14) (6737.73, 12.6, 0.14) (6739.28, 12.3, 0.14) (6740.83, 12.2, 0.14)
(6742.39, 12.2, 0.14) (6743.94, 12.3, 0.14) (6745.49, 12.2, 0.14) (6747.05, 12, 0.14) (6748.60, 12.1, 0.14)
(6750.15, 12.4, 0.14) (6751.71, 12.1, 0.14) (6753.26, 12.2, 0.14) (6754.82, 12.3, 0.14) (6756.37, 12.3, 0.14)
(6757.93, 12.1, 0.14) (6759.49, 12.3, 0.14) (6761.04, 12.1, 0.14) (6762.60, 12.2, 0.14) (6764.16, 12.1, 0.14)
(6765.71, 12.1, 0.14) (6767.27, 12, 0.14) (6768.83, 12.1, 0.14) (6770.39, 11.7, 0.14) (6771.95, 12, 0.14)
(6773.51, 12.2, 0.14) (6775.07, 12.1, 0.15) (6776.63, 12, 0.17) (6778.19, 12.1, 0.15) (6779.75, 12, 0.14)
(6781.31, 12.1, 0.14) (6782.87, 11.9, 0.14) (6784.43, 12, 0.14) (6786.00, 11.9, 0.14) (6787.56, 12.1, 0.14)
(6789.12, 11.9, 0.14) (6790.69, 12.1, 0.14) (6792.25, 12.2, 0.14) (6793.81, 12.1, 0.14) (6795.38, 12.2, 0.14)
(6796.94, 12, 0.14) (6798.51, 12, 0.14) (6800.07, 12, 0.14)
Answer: 12.2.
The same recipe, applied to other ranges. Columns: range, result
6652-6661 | 12.5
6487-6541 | 12.6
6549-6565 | 11.8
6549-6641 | 12.2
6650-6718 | 12.3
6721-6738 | 12.2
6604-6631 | 12.5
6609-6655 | 12.4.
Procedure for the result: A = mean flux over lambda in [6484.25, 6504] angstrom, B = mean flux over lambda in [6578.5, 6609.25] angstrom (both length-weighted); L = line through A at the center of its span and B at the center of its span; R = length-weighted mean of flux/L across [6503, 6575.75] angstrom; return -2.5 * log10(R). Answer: 0.02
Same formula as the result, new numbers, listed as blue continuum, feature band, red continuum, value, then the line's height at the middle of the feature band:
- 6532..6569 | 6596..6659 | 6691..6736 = -0.03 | 12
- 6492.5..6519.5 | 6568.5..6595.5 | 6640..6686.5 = 0.02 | 12.4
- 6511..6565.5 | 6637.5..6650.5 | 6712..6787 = 0.00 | 12.3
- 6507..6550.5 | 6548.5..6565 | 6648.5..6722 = 0.06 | 12.6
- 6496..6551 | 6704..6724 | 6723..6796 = 0.01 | 12.2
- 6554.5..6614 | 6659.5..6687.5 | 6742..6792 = -0.02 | 12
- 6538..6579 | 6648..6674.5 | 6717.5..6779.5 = -0.03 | 12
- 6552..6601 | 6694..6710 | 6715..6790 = -0.02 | 12.1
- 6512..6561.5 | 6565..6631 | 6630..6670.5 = 0.02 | 12.4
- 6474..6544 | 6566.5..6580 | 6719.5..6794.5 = 0.08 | 12.5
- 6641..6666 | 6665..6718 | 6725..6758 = 0.01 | 12.3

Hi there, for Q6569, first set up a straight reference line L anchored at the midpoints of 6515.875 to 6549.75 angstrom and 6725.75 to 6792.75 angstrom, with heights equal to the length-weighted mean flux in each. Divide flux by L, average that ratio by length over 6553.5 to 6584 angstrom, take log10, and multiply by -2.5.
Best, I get 0.086 mag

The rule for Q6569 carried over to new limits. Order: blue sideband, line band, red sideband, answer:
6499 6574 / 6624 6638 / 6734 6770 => -0.02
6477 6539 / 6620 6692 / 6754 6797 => 0.00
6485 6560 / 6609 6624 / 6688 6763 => -0.01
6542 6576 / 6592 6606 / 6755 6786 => -0.06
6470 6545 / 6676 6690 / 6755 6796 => 0.00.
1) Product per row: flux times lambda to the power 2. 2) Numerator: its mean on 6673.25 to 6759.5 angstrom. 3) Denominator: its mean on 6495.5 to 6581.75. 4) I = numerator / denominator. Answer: 1.06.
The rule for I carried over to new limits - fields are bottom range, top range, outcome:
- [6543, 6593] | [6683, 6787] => 1.08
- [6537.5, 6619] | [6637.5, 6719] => 1.04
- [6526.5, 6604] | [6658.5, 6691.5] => 1.05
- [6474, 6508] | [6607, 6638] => 1.04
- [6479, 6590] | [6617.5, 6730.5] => 1.05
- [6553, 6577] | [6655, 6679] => 1.12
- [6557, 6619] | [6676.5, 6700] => 1.05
